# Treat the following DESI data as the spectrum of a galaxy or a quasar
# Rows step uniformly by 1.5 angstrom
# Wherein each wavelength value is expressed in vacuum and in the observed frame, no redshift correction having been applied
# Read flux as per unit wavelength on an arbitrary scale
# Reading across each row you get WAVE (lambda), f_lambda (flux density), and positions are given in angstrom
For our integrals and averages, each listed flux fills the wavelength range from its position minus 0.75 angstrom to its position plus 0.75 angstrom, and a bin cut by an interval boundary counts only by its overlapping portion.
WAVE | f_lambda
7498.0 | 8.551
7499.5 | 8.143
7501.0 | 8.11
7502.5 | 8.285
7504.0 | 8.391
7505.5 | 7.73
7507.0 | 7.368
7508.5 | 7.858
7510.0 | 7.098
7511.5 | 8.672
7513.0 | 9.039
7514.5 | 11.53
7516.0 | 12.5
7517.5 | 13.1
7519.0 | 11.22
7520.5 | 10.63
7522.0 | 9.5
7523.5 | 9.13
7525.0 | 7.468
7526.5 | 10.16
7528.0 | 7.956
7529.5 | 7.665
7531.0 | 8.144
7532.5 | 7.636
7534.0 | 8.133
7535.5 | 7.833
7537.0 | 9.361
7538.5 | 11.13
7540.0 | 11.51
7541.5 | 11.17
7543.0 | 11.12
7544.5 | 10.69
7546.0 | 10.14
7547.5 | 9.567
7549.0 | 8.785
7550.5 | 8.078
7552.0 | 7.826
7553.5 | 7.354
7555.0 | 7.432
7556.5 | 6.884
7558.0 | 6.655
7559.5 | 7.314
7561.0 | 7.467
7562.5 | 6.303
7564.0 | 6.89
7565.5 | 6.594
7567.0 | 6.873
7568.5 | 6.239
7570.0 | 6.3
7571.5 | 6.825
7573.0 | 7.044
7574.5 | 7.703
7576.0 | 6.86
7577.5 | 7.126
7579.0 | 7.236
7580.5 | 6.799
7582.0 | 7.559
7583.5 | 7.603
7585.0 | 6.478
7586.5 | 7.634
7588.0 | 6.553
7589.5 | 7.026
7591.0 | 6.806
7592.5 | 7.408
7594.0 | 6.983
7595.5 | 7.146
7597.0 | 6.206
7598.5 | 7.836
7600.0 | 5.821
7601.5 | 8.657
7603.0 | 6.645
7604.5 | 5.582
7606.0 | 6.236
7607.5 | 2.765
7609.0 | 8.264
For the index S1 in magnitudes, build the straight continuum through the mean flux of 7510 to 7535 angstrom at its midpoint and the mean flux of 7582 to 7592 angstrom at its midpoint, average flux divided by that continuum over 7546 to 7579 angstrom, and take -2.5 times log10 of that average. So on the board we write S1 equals 0.10 mag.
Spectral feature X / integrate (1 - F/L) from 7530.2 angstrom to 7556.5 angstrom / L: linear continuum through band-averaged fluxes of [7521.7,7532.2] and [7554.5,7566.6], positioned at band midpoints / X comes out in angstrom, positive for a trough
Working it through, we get -4.7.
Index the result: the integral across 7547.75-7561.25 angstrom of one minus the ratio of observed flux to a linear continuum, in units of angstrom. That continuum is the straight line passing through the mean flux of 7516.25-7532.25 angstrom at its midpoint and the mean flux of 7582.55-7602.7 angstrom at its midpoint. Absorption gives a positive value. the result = 1.4 angstrom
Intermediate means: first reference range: 9.53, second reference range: 7.08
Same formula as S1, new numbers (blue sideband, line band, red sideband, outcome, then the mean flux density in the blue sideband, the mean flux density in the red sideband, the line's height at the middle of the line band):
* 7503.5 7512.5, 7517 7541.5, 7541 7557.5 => -0.12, 7.87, 8.94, 8.42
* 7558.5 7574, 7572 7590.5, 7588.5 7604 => -0.03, 6.8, 7.02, 6.91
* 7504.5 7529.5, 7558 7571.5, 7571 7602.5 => 0.16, 9.37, 7.11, 7.82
